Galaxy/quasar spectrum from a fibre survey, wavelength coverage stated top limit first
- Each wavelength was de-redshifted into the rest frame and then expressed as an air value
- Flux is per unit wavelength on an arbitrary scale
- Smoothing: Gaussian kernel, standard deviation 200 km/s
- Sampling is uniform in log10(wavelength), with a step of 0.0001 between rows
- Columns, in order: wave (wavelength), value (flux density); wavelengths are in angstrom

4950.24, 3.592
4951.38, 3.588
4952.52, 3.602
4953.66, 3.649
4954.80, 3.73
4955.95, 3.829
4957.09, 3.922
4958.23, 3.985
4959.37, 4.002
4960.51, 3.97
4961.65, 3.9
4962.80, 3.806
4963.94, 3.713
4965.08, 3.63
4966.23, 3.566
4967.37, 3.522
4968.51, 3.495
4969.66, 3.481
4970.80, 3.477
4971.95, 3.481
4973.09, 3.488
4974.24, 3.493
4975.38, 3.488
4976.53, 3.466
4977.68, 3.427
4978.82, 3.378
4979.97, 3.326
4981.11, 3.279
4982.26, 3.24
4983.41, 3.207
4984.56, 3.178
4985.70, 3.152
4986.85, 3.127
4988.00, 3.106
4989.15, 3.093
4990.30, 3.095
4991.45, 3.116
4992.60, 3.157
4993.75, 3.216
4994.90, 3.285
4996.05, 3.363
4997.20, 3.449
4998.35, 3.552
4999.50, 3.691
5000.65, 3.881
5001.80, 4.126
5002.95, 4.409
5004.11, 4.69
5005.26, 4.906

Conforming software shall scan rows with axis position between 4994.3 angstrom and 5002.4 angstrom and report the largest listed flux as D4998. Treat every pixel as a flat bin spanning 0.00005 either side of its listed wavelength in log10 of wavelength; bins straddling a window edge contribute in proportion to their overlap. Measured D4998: 4.126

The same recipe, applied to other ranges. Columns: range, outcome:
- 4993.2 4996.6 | 3.363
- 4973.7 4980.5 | 3.493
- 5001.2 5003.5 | 4.409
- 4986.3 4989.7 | 3.127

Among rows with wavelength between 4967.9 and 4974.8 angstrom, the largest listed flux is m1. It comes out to 3.495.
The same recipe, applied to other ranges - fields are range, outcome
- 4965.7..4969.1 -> 3.566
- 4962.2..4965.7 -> 3.806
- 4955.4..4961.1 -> 4.002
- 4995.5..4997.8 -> 3.449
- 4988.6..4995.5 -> 3.285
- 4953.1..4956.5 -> 3.829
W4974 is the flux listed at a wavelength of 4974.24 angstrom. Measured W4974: 3.493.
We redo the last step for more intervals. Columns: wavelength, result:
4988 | 3.106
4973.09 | 3.488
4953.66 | 3.649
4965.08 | 3.63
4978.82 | 3.378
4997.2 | 3.449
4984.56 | 3.178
